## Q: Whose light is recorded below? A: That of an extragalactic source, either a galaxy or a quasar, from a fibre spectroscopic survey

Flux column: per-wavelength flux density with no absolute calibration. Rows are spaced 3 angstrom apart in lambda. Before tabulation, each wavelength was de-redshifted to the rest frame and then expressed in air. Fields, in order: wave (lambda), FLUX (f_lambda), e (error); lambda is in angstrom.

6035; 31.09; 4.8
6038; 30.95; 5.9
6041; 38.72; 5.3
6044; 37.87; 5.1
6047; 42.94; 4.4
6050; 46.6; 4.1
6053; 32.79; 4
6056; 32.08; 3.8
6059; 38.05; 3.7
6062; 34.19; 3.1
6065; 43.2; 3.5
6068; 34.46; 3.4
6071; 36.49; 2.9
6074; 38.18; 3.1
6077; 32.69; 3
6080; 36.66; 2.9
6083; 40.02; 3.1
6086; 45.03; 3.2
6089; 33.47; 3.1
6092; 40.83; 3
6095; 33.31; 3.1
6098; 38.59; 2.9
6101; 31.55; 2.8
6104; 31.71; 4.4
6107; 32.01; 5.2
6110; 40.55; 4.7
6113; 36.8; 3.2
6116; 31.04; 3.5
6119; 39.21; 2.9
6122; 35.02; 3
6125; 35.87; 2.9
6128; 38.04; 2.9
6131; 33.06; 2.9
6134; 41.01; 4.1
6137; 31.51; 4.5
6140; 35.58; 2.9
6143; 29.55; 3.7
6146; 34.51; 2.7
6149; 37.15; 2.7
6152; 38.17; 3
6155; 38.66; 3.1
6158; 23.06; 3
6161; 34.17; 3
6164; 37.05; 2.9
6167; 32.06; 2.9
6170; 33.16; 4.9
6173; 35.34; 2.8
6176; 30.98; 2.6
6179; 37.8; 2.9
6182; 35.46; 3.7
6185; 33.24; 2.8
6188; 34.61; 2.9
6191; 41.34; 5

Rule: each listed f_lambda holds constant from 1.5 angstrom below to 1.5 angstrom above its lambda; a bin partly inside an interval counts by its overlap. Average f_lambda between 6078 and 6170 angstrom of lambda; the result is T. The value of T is 35.5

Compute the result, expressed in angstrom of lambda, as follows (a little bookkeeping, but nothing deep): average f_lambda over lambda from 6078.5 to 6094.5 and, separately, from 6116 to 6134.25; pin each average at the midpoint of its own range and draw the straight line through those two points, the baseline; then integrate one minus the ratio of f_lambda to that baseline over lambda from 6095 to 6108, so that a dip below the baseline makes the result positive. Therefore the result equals 1.5 angstrom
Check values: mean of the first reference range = 38.8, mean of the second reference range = 36.3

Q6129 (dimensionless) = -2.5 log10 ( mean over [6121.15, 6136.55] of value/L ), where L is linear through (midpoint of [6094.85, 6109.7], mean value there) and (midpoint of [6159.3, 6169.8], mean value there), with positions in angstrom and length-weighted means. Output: -0.07 mag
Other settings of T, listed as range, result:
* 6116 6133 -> 35.9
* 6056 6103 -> 36.9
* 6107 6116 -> 36.3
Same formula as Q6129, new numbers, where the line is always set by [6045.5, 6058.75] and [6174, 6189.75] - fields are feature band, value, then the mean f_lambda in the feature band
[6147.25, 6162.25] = 0.036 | 34.2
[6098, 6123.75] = 0.053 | 35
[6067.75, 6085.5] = 0.022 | 37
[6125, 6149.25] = 0.029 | 35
